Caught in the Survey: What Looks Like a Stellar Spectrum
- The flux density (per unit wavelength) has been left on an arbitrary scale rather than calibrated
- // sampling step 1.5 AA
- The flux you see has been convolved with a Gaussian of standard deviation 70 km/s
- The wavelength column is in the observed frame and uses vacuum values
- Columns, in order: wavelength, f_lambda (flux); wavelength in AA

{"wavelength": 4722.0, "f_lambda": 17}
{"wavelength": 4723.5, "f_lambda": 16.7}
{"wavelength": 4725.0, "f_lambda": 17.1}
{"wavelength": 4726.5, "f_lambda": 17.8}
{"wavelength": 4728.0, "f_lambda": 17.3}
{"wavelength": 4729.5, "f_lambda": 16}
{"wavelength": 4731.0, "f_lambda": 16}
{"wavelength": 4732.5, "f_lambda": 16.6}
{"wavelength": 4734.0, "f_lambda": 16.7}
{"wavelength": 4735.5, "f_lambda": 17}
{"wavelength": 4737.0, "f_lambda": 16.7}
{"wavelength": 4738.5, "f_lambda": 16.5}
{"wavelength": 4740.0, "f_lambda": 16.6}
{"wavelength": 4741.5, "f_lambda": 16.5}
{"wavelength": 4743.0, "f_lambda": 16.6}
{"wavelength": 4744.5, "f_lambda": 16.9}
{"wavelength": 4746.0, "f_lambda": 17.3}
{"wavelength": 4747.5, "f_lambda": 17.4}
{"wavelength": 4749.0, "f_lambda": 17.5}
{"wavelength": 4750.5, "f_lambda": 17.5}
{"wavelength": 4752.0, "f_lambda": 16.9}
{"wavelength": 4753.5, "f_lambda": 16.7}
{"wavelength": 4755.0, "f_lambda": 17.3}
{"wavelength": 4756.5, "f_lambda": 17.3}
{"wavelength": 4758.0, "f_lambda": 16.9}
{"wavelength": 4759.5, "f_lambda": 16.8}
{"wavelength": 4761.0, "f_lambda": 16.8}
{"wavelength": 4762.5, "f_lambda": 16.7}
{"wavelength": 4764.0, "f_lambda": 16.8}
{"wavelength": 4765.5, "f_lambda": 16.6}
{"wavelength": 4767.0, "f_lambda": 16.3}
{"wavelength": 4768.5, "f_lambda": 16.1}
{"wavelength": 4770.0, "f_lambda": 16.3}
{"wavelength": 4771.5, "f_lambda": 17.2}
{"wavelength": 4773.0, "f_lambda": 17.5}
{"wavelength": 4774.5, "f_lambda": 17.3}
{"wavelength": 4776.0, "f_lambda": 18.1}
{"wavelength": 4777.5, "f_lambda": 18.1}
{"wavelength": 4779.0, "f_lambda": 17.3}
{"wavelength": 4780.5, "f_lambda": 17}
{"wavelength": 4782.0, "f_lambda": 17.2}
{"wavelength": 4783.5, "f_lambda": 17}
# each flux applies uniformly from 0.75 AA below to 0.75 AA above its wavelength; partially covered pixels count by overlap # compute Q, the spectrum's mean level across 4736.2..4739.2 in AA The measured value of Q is 16.6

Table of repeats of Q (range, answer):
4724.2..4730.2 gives 17.1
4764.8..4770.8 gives 16.3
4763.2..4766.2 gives 16.7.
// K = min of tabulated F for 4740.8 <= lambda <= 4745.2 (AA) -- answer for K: 16.5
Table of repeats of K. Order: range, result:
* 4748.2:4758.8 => 16.7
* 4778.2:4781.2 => 17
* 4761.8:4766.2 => 16.6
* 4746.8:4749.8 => 17.4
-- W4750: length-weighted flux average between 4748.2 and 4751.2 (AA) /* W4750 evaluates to 17.5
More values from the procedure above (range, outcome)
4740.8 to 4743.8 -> 16.6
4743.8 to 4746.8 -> 17.1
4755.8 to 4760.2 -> 17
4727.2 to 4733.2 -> 16.5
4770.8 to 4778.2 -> 17.6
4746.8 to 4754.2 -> 17.2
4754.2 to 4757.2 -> 17.3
